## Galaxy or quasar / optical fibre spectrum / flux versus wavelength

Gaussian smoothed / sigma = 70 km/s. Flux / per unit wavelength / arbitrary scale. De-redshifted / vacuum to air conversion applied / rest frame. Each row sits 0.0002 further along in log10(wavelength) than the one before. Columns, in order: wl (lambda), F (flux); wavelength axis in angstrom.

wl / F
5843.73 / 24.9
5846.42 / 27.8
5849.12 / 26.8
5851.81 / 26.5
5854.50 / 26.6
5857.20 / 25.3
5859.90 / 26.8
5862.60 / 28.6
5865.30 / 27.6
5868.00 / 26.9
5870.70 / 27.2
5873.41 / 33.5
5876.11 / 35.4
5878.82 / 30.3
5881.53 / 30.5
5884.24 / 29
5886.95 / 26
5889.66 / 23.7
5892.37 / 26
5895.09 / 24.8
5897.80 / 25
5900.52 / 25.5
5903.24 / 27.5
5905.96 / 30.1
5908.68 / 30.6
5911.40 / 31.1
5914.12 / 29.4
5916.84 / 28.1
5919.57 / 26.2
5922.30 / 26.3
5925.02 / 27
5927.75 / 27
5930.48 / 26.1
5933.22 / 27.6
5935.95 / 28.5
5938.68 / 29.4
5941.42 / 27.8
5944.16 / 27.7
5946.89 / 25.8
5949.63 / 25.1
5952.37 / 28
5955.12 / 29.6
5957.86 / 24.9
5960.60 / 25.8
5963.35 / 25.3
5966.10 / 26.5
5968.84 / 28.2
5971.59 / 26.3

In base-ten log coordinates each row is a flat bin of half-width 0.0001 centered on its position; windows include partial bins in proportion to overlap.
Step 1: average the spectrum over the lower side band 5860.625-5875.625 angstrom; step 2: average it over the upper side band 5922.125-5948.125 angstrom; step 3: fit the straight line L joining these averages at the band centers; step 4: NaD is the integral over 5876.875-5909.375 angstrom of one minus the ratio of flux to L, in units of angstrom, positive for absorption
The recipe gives 1.1 angstrom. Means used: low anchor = 29.1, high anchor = 27.4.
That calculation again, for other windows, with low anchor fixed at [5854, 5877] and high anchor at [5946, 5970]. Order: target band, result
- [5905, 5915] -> -1.0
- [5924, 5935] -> 0.1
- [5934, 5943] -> -0.5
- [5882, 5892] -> 0.5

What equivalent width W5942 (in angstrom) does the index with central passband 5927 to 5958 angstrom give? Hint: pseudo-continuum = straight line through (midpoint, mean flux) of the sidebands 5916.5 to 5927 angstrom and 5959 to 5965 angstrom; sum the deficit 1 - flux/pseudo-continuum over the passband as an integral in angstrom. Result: -1.5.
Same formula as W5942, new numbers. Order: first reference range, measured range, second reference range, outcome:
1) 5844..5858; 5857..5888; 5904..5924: -2.04 angstrom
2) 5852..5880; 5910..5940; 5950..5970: -0.40 angstrom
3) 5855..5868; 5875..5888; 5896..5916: -1.23 angstrom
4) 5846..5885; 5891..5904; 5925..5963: 1.07 angstrom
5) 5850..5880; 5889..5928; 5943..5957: 0.77 angstrom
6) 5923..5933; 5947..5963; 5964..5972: 0.22 angstrom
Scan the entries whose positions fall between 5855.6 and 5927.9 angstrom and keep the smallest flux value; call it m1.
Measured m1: 23.7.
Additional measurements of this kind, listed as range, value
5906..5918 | 28.1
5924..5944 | 26.1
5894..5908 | 24.8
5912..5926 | 26.2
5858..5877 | 26.8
